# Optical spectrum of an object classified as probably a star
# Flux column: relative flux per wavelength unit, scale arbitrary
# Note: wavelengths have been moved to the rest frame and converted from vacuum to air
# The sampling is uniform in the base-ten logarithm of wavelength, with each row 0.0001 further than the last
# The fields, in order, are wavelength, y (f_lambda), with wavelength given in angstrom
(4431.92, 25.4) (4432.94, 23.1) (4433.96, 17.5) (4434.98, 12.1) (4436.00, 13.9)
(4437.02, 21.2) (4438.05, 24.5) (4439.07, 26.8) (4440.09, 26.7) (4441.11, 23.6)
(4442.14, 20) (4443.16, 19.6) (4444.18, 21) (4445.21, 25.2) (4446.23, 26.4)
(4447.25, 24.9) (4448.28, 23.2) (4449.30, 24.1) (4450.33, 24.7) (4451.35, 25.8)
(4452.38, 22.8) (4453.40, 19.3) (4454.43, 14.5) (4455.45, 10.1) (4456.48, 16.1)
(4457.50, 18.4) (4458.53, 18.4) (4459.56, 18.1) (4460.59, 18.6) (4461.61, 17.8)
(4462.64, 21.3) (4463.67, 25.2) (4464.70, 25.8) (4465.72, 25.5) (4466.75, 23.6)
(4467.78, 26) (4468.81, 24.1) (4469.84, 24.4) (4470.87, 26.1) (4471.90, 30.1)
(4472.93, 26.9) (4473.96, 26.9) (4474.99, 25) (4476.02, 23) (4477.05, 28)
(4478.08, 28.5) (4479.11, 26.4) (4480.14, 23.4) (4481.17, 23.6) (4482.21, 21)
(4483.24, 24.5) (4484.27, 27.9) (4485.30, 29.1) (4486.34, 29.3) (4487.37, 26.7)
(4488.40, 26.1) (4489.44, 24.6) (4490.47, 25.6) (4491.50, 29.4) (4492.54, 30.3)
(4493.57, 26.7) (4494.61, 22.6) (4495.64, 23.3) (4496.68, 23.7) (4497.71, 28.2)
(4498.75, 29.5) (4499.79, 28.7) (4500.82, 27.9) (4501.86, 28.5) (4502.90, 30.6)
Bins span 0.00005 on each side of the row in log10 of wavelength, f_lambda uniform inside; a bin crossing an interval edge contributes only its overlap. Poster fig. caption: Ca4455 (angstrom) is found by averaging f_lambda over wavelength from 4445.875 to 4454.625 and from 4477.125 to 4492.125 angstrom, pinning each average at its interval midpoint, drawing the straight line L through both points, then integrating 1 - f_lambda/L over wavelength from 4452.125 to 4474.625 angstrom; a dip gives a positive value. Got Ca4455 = 2.4 angstrom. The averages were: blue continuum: 23.1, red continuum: 26.2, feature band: 21.8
